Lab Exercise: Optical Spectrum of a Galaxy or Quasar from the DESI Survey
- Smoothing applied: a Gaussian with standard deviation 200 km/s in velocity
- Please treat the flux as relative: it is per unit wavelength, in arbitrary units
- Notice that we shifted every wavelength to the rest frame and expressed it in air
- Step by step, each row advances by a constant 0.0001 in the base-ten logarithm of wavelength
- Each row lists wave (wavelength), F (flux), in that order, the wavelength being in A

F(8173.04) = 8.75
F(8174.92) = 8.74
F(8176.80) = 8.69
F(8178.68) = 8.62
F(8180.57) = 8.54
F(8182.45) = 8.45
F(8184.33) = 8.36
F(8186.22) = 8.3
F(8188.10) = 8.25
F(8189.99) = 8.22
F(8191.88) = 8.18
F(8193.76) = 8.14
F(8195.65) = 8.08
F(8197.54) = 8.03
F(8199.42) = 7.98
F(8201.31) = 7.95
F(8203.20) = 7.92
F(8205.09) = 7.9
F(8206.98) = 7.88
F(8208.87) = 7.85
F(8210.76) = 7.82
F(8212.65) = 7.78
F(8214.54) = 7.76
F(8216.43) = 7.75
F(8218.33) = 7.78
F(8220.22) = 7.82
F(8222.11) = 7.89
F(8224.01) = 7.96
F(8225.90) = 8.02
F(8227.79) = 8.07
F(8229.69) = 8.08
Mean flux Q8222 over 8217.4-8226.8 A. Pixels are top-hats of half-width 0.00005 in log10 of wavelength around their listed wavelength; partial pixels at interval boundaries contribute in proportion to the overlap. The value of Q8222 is 7.9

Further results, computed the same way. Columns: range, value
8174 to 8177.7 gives 8.72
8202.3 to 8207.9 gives 7.9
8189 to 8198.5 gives 8.13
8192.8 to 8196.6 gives 8.11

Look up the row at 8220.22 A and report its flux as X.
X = 7.82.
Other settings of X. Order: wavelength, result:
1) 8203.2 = 7.92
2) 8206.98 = 7.88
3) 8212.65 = 7.78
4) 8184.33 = 8.36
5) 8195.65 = 8.08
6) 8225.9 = 8.02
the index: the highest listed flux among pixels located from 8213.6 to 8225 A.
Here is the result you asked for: 7.96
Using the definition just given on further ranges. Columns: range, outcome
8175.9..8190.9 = 8.69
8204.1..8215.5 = 7.9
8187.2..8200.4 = 8.25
